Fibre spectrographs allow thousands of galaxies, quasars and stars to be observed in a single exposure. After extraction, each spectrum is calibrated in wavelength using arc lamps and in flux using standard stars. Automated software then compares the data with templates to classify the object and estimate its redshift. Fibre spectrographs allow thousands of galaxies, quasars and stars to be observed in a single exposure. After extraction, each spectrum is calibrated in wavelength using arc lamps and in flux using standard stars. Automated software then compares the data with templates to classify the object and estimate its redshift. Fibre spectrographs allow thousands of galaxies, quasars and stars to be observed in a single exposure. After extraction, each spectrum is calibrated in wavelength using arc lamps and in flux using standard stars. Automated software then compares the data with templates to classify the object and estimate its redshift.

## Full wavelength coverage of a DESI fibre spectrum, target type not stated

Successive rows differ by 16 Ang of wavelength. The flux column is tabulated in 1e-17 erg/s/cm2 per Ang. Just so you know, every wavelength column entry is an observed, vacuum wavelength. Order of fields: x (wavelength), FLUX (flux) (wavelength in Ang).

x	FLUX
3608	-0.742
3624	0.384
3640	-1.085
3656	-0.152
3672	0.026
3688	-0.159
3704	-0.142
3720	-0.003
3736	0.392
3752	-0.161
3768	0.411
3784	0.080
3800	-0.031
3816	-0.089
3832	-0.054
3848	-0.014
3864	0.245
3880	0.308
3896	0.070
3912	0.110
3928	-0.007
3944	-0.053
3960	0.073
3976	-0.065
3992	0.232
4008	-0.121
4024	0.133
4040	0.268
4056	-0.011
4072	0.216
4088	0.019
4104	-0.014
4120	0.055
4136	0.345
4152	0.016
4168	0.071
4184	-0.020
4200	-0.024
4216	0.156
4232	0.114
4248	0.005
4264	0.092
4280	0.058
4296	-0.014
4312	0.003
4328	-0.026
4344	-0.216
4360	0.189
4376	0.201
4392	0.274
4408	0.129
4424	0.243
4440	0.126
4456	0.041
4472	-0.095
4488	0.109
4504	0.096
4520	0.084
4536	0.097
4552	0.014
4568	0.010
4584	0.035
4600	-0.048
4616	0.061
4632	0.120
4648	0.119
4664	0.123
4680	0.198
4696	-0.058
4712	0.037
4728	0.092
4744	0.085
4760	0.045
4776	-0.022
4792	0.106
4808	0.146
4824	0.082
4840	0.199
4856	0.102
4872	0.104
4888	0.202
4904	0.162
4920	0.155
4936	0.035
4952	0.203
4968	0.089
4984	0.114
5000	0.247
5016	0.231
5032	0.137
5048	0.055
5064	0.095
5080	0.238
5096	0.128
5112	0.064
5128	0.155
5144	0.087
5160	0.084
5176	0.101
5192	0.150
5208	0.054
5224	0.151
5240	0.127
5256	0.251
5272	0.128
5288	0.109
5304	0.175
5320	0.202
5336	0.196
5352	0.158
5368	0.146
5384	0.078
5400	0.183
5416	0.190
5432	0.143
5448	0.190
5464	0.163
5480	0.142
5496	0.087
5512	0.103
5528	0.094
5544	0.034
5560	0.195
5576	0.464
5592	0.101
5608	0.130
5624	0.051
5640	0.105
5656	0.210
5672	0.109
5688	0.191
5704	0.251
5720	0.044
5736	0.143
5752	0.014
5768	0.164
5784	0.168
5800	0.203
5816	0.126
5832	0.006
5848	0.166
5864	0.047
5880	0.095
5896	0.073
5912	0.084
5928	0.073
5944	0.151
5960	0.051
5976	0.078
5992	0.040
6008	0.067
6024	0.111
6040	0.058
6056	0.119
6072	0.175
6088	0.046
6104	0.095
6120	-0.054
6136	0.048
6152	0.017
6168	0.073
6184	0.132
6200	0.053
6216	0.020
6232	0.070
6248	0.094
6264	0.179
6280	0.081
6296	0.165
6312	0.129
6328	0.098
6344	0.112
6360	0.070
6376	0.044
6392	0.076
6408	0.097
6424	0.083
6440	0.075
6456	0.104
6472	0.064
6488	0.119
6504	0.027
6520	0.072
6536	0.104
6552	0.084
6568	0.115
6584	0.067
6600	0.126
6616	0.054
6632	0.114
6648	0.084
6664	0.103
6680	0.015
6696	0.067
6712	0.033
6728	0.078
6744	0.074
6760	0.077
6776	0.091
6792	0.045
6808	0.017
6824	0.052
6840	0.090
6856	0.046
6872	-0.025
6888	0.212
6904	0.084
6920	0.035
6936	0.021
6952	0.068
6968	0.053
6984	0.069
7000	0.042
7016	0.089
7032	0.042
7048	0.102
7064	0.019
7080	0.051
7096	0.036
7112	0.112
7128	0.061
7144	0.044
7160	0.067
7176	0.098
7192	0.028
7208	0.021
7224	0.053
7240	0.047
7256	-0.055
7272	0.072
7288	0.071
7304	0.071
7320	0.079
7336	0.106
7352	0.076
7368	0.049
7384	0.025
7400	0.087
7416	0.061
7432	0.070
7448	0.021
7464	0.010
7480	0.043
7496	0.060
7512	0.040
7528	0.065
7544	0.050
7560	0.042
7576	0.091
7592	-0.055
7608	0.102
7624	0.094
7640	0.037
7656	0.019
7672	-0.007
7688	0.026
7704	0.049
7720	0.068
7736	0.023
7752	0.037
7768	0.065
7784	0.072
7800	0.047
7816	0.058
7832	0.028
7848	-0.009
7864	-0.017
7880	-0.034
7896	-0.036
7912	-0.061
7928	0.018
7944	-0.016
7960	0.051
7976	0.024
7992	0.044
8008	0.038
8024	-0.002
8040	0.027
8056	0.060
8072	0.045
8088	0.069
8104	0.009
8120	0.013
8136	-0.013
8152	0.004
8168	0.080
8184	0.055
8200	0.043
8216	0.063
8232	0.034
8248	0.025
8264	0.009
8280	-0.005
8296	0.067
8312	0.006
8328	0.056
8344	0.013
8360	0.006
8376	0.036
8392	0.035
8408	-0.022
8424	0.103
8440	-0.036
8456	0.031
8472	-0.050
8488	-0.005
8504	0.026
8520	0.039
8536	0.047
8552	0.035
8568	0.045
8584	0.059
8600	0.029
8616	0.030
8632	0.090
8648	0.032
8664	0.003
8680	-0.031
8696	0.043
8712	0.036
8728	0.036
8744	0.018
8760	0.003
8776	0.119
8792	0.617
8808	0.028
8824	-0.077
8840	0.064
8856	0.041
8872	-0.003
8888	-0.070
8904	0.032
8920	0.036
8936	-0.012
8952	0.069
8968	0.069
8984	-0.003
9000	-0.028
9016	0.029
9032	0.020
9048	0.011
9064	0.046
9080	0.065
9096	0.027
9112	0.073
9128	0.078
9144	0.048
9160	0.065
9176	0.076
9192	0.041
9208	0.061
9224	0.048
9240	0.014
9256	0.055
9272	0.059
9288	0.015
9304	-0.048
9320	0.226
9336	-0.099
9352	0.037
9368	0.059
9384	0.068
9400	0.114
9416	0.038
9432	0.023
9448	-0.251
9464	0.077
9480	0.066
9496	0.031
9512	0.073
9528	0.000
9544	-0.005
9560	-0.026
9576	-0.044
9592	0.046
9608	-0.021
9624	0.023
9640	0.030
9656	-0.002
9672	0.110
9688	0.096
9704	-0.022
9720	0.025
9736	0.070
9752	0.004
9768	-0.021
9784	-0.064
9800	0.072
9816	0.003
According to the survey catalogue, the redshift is 1.36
